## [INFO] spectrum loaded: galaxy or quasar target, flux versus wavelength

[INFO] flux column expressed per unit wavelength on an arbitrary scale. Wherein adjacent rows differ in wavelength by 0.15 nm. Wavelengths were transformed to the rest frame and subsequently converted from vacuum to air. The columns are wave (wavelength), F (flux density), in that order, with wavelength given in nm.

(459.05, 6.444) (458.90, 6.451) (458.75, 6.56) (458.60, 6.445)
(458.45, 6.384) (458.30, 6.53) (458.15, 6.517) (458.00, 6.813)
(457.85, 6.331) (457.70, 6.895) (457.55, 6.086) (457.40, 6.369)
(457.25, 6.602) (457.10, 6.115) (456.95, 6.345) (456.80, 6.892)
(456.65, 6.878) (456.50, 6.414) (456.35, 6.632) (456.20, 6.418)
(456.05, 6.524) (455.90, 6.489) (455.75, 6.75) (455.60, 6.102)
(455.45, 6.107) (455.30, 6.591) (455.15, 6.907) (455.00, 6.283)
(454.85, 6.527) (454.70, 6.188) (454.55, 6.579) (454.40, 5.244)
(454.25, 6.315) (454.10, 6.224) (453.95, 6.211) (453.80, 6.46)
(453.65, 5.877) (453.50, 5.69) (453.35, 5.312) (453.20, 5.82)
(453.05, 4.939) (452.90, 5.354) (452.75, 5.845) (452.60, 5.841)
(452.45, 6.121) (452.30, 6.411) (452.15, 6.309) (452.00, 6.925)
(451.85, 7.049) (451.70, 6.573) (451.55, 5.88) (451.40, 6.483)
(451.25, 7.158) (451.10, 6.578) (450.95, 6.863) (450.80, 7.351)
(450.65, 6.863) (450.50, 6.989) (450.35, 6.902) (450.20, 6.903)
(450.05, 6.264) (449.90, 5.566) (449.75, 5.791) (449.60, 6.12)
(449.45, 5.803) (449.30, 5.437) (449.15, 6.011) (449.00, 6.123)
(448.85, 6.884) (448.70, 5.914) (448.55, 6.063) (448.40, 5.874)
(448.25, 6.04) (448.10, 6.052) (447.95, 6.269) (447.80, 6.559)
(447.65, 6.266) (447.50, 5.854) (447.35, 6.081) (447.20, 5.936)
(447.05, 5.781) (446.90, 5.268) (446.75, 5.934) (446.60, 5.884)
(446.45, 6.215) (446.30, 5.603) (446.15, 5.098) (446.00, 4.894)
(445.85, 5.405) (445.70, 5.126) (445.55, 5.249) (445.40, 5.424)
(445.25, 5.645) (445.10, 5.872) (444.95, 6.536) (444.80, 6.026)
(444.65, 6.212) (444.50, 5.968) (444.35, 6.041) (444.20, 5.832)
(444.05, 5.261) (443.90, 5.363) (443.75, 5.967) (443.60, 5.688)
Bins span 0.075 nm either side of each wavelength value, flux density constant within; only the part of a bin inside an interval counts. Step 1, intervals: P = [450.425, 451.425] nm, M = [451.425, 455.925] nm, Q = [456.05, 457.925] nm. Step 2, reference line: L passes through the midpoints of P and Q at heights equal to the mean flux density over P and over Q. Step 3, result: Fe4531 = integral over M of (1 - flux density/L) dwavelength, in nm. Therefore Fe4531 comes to 0.38 nm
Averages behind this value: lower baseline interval 6.92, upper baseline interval 6.5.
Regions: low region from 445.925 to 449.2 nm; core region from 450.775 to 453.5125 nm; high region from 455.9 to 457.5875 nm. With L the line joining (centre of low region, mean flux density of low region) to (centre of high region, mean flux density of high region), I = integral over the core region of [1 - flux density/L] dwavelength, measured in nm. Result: -0.01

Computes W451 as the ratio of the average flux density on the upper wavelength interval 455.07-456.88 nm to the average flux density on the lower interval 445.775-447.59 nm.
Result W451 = 1.16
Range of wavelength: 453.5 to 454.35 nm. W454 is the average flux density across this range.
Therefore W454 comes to 6.14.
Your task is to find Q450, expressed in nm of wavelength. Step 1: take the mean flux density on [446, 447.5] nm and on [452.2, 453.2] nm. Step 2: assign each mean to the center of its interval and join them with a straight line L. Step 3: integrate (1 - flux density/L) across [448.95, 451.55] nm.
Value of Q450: -0.30 nm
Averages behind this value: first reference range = 5.72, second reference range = 5.77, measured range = 6.41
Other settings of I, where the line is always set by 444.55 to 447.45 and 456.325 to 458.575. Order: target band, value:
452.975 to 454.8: 0.10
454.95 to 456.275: -0.02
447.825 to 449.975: -0.04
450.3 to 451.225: -0.14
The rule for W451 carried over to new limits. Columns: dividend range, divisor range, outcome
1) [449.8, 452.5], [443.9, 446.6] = 1.17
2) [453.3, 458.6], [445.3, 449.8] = 1.09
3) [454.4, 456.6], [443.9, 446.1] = 1.14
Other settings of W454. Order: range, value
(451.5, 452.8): 6.35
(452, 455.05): 6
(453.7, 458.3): 6.43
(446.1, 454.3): 6.15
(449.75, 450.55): 6.44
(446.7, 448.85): 6.02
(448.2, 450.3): 6.07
